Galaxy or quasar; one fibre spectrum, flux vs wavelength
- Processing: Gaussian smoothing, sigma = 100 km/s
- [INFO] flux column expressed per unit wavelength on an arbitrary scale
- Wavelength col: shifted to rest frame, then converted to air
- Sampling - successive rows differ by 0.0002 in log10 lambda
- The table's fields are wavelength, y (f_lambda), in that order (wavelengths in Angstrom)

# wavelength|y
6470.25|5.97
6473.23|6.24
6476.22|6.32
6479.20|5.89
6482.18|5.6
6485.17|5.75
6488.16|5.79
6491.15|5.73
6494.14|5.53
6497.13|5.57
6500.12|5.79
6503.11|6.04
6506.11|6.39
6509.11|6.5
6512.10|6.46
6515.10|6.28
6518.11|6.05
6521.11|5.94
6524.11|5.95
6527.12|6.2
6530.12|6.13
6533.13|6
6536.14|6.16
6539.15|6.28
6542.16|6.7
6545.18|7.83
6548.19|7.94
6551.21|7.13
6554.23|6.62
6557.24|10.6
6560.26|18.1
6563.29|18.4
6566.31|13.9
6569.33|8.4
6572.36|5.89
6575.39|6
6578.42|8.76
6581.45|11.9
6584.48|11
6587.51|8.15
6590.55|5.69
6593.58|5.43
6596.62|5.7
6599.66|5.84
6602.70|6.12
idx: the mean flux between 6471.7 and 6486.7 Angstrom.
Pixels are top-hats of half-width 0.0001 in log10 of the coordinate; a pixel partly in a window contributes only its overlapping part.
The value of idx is 5.96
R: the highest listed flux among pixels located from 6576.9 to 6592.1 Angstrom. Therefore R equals 11.9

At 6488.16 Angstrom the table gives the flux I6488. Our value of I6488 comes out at 5.79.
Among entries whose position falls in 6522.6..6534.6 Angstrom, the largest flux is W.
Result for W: 6.2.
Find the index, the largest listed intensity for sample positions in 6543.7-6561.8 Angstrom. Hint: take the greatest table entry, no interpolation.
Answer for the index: 18.1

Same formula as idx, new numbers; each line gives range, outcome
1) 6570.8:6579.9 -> 6.88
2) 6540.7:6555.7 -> 7.24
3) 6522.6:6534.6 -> 6.07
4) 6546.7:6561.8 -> 10.1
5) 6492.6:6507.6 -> 5.86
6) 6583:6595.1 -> 7.56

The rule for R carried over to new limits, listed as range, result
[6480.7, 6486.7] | 5.75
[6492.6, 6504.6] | 6.04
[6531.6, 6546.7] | 7.83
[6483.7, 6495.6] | 5.79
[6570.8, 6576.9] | 6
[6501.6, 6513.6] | 6.5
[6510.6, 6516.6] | 6.46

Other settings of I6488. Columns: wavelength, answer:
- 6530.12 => 6.13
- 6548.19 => 7.94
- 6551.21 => 7.13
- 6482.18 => 5.6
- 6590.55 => 5.69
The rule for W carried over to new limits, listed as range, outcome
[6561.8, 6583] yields 18.4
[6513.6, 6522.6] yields 6.28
